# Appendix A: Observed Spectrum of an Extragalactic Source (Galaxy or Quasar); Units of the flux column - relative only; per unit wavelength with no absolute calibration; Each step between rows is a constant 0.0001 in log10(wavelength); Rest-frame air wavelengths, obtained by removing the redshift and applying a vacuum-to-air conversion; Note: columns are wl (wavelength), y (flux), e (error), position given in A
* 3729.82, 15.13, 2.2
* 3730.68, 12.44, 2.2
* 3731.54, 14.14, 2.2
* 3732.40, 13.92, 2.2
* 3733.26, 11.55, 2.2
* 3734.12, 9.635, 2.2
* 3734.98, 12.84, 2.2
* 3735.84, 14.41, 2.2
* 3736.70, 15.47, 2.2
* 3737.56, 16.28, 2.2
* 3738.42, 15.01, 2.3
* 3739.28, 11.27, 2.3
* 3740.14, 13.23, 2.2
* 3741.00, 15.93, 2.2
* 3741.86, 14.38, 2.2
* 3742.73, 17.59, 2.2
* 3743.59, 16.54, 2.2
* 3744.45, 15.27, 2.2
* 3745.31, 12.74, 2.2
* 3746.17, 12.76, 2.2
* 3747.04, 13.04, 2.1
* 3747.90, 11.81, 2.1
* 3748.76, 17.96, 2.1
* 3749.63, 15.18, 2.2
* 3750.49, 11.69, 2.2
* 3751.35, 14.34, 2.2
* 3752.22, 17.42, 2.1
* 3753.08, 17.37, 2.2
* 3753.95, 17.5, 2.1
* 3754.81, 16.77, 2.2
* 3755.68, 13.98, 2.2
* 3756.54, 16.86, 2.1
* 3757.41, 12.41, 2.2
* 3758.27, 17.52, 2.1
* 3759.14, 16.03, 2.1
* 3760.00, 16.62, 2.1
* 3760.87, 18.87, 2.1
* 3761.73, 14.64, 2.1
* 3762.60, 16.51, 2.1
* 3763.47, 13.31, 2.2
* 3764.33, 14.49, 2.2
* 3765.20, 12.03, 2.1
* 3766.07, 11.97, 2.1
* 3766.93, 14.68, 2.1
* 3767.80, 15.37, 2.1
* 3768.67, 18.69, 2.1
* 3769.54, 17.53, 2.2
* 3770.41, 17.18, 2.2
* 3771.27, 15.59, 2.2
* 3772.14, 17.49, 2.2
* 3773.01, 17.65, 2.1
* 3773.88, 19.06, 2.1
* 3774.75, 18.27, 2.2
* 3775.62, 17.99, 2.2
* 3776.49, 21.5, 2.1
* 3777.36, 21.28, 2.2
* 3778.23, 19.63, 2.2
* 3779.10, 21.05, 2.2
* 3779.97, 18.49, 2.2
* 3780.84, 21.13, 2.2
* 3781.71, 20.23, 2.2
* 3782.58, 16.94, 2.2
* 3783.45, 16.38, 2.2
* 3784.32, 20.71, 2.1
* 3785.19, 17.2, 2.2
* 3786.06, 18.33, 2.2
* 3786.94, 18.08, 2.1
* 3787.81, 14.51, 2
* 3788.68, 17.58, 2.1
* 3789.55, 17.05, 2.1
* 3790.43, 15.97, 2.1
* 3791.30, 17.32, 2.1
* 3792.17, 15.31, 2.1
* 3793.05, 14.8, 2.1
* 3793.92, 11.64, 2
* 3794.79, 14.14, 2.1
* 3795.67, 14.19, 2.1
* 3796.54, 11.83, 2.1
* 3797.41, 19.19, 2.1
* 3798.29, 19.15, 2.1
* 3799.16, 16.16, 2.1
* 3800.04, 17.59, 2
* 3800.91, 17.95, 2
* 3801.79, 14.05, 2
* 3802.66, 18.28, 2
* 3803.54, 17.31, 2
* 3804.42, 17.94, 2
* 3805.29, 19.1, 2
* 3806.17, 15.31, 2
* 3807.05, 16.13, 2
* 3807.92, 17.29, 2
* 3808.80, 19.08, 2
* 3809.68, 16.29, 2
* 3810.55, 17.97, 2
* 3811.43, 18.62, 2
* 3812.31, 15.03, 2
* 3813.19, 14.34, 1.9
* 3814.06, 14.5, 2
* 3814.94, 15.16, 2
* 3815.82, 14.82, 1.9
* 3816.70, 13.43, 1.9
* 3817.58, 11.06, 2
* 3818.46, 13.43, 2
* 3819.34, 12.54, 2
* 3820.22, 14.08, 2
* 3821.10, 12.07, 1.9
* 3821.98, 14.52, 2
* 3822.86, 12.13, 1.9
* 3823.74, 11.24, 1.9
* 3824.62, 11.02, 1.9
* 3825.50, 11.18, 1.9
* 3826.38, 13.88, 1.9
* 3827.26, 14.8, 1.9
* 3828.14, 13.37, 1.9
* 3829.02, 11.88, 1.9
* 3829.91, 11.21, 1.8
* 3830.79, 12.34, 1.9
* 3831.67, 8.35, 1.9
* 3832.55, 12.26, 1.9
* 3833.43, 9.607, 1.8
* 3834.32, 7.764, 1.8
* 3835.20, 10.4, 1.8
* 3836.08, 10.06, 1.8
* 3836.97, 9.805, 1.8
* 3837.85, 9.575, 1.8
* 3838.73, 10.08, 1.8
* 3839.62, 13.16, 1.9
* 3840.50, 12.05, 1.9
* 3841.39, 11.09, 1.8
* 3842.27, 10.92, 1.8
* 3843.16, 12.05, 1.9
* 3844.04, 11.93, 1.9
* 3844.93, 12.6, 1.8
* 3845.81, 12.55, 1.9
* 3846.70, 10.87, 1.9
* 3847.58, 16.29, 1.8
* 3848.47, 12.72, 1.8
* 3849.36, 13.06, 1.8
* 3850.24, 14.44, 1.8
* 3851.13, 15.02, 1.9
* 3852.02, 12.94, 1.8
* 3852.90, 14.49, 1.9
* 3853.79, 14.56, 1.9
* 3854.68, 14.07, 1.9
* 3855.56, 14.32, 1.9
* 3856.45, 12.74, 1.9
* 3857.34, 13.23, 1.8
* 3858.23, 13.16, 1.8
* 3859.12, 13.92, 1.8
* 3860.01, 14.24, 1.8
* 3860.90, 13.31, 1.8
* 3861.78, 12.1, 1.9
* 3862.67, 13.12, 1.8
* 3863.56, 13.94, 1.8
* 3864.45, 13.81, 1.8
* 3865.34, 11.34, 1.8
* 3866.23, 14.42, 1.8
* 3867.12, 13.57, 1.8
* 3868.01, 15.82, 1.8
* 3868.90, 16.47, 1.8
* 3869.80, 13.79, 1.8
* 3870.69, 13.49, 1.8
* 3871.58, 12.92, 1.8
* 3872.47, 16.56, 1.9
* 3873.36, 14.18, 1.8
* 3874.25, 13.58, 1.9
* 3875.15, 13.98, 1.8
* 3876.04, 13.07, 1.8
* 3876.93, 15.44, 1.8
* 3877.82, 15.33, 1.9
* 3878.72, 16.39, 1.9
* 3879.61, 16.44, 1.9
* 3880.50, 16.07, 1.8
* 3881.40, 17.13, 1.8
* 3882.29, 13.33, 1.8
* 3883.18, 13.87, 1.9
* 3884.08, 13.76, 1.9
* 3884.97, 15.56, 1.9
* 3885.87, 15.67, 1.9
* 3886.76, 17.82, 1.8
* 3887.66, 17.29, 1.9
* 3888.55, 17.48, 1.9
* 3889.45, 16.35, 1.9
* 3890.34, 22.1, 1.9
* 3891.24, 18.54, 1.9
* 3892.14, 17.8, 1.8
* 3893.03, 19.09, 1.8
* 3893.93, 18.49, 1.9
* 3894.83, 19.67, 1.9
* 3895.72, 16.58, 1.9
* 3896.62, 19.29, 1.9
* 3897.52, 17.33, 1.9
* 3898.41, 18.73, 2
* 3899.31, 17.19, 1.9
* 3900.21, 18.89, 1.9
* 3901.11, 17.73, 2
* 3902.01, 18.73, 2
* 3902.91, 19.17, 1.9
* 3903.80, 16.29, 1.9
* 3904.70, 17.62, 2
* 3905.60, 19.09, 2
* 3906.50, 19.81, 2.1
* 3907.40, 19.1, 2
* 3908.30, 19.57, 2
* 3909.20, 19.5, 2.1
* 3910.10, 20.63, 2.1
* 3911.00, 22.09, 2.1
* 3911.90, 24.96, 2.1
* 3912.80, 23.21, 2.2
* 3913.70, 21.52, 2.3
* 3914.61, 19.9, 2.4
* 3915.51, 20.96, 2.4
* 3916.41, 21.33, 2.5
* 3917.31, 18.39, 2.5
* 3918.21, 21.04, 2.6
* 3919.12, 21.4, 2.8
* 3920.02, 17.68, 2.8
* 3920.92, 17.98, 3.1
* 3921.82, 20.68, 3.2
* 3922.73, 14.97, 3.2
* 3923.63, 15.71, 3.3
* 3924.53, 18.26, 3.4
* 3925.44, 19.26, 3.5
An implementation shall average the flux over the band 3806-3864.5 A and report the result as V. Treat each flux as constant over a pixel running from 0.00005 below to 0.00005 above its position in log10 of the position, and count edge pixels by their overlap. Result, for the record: 13.1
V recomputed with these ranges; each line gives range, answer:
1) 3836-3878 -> 13.3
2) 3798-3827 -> 15.2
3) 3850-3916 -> 16.5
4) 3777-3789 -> 18.7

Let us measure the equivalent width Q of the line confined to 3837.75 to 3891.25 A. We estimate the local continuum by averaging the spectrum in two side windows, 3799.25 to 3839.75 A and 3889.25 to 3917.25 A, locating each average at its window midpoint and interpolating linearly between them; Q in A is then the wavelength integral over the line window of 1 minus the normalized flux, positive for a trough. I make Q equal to 8.5 A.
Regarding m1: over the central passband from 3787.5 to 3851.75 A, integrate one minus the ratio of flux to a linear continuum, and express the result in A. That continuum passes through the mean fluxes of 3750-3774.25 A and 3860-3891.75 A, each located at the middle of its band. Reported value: 6.5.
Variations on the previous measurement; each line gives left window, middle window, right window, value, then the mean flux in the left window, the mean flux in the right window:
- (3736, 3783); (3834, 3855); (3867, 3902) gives 5.3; 16.2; 16.4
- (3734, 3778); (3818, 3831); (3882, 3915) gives 3.3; 15.6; 18.5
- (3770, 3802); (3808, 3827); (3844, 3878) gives 2.1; 17.4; 13.8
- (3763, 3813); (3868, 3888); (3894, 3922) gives 4.0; 17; 19.5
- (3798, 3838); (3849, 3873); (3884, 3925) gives 3.7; 14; 18.9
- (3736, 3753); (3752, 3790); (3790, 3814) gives -4.1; 14.7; 16.3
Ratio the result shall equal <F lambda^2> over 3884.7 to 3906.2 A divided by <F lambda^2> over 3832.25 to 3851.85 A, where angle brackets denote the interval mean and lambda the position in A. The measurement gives 1.6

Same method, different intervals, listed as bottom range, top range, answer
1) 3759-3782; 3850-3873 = 0.84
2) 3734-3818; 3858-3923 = 1.13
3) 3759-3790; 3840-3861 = 0.79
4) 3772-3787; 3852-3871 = 0.76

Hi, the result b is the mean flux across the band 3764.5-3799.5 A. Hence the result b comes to 17.1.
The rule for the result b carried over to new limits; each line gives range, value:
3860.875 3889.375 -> 14.8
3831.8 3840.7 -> 10.4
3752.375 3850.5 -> 15.1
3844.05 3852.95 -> 13.4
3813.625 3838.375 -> 12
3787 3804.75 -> 16.1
